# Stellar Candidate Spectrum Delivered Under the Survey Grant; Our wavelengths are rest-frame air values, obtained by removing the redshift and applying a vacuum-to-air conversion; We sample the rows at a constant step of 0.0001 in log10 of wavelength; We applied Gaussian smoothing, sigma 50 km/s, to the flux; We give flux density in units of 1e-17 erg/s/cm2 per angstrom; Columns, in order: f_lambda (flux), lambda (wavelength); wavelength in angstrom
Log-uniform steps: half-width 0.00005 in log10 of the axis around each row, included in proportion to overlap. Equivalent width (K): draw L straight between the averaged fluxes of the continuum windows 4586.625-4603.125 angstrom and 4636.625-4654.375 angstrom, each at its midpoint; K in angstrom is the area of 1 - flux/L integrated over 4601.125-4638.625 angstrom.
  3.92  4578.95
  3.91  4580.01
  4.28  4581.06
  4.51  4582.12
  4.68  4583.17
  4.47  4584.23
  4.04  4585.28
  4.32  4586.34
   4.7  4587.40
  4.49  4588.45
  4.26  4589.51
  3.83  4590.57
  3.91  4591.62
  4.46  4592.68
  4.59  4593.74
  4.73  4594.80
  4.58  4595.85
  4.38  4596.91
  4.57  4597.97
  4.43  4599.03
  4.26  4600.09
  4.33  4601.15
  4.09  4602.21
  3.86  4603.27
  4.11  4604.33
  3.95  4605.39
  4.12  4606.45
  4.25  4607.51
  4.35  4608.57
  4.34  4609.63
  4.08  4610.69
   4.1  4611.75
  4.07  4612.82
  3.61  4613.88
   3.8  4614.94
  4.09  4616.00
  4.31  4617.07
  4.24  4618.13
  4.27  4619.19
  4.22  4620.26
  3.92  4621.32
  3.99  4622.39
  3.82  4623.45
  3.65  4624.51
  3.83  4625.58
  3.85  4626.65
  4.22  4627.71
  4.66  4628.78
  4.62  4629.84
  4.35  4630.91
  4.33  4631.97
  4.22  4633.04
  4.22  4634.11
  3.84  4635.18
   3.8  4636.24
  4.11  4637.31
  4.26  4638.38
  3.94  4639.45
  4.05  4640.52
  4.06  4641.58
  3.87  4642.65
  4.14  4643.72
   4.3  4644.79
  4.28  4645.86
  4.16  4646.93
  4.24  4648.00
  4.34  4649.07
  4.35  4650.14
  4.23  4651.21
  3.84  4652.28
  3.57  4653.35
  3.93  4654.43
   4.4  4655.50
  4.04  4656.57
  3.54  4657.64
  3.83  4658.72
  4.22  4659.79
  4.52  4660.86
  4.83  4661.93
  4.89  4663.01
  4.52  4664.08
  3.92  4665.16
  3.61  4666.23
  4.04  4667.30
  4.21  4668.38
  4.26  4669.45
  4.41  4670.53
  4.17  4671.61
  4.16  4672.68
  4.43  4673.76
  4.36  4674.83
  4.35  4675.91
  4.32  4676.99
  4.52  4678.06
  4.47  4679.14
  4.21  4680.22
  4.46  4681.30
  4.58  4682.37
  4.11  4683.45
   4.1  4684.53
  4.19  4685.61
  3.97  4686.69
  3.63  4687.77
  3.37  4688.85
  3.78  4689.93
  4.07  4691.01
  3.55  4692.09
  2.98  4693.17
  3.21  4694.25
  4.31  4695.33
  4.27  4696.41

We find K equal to 1.13 angstrom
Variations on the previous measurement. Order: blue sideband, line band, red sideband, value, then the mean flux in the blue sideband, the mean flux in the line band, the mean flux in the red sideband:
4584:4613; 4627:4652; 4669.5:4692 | 0.2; 4.27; 4.19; 4.17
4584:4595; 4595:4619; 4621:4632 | 0.2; 4.33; 4.19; 4.11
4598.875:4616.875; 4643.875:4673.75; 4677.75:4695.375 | -1.3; 4.1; 4.18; 3.95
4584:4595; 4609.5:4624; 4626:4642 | 0.6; 4.33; 4.05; 4.17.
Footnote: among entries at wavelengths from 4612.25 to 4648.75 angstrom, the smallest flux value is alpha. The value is 3.61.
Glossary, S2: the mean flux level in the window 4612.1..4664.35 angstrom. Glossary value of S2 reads 4.13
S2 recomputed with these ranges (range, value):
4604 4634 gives 4.12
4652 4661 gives 3.97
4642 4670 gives 4.16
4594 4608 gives 4.29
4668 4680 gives 4.33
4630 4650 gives 4.15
